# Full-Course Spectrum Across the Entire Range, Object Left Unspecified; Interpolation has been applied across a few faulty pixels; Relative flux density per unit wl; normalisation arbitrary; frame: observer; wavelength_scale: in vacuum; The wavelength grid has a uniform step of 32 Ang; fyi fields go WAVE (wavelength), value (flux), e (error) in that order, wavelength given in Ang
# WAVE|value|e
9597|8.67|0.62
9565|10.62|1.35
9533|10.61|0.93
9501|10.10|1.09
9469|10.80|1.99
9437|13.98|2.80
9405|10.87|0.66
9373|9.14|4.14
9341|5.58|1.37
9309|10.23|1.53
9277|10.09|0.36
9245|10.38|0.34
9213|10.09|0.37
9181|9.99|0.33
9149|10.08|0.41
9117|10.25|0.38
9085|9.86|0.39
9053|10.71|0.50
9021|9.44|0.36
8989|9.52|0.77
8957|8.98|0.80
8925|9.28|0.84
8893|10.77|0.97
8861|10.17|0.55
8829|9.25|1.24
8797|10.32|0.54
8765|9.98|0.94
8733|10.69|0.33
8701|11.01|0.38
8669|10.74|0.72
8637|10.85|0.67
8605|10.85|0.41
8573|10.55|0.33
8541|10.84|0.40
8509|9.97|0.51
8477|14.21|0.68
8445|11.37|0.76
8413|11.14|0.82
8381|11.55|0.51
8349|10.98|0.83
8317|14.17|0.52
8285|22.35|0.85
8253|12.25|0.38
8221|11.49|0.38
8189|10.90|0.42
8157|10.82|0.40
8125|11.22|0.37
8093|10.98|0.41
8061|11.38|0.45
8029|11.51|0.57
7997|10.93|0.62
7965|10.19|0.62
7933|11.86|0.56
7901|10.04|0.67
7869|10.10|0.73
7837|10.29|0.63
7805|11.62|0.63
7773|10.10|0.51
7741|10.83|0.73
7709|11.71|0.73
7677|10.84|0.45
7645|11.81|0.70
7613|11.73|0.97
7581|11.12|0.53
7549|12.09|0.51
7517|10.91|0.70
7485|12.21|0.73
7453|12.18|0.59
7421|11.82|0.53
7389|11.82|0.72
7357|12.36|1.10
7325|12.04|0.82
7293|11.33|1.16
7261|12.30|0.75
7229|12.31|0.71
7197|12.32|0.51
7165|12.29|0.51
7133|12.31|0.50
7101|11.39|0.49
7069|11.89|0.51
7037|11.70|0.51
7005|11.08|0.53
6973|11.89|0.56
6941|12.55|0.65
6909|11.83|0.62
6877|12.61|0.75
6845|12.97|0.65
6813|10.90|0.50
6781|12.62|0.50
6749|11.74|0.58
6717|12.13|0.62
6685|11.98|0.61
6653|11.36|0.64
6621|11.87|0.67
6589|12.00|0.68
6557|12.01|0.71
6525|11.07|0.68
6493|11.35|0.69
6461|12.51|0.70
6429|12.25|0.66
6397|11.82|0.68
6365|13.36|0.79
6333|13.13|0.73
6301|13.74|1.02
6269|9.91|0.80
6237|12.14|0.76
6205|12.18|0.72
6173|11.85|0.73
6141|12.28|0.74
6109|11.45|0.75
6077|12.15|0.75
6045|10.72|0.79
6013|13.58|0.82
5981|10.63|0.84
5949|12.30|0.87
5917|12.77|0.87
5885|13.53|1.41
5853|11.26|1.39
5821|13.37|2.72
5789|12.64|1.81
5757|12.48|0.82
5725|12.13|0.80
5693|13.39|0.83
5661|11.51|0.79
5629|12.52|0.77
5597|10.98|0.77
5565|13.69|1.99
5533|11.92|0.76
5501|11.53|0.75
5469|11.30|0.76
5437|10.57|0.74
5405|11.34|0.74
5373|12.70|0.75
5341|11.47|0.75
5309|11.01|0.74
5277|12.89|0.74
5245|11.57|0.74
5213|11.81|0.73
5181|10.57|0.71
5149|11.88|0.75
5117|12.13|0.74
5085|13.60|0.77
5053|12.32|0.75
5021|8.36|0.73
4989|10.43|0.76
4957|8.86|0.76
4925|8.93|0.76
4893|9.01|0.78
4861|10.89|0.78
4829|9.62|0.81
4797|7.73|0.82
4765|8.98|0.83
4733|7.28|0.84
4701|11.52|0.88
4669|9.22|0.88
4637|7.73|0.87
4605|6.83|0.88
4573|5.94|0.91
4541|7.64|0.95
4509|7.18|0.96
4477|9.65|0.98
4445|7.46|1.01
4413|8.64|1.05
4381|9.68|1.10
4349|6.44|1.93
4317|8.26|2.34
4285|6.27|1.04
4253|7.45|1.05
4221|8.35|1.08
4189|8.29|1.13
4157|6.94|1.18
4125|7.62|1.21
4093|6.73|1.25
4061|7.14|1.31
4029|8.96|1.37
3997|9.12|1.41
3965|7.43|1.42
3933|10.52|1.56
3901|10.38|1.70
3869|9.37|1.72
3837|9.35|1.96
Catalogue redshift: 0.261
